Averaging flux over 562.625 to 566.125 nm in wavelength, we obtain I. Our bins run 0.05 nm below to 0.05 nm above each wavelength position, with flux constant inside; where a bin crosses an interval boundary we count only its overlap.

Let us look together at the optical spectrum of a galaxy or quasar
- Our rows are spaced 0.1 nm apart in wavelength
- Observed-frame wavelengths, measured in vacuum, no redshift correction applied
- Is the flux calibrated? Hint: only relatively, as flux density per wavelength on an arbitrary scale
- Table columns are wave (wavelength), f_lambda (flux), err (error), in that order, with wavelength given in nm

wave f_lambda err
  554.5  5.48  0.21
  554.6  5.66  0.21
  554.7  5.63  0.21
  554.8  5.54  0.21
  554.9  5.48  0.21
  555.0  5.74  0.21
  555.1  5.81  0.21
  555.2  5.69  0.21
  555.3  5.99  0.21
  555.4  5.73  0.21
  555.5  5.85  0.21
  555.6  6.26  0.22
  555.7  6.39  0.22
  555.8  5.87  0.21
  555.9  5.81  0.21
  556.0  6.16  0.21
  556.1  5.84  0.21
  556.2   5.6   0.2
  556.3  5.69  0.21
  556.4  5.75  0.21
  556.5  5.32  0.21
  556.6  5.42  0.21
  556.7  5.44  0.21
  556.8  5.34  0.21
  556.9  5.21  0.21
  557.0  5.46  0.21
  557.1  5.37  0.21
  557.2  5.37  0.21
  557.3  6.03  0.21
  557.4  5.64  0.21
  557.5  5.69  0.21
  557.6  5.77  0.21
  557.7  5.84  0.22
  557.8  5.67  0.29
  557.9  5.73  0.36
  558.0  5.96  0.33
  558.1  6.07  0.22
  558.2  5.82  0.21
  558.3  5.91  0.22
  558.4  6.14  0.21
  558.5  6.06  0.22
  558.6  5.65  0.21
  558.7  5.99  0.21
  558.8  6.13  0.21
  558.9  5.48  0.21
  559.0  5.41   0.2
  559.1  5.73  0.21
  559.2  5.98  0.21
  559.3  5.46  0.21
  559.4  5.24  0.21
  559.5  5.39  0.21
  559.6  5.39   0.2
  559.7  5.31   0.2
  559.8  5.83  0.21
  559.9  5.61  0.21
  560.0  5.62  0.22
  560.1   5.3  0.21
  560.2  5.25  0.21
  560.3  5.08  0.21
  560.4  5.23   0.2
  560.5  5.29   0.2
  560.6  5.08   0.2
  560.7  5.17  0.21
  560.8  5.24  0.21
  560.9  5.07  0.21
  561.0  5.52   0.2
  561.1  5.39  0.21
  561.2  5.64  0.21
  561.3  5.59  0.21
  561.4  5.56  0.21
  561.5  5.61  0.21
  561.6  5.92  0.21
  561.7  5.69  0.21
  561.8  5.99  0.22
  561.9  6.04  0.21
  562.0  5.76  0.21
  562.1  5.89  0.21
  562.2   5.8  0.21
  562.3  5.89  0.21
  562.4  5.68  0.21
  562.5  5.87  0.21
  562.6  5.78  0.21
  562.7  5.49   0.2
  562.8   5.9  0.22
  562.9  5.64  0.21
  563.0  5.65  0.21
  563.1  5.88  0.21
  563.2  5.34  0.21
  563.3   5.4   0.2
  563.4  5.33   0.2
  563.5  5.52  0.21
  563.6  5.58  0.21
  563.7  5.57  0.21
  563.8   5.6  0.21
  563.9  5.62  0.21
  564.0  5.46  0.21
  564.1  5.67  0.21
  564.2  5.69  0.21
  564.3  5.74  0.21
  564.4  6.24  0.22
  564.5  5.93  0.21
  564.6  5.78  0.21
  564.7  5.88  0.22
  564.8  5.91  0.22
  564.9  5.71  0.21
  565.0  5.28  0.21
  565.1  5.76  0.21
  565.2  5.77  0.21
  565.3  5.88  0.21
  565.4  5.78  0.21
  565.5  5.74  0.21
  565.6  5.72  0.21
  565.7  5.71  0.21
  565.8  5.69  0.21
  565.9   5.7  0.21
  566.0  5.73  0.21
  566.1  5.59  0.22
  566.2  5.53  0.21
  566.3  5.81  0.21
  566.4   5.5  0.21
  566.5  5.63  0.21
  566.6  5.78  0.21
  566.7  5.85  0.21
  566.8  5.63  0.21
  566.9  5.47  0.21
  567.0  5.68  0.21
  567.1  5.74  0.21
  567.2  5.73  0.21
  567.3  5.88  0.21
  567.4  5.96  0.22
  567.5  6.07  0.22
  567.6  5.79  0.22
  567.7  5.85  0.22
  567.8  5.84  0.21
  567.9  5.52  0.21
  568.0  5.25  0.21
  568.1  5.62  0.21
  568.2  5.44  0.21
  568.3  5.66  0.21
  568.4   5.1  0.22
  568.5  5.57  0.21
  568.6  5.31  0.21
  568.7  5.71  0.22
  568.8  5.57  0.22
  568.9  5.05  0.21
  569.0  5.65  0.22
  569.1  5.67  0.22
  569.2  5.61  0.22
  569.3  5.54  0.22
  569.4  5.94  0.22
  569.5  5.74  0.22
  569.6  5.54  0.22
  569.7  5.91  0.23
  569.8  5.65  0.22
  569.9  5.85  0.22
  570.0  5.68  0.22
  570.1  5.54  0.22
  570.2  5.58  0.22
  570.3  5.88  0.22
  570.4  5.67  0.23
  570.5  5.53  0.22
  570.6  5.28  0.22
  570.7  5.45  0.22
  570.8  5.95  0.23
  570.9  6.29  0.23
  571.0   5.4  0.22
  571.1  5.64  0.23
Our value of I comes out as 5.68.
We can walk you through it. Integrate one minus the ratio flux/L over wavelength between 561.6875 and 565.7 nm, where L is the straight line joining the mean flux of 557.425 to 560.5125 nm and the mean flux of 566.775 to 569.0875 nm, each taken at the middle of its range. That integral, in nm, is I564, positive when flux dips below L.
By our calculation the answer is -0.065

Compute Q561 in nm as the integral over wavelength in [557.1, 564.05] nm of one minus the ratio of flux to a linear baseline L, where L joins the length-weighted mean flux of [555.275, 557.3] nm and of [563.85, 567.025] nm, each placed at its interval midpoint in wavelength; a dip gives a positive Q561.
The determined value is 0.10 nm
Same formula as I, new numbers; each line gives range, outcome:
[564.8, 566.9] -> 5.69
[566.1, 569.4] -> 5.63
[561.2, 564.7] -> 5.71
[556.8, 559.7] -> 5.69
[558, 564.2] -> 5.61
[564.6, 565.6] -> 5.75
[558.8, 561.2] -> 5.41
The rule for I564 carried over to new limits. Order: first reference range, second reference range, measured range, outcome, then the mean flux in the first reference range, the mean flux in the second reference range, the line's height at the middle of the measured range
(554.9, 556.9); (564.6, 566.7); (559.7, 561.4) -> 0.106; 5.75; 5.71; 5.73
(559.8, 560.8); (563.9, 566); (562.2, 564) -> -0.018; 5.32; 5.75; 5.58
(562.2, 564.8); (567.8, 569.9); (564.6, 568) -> -0.059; 5.69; 5.57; 5.63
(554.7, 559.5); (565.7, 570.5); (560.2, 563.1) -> 0.056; 5.73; 5.65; 5.7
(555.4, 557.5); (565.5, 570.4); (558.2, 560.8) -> 0.061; 5.69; 5.66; 5.68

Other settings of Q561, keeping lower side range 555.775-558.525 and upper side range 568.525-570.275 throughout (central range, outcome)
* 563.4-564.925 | -0.01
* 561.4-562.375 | -0.03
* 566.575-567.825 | -0.03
